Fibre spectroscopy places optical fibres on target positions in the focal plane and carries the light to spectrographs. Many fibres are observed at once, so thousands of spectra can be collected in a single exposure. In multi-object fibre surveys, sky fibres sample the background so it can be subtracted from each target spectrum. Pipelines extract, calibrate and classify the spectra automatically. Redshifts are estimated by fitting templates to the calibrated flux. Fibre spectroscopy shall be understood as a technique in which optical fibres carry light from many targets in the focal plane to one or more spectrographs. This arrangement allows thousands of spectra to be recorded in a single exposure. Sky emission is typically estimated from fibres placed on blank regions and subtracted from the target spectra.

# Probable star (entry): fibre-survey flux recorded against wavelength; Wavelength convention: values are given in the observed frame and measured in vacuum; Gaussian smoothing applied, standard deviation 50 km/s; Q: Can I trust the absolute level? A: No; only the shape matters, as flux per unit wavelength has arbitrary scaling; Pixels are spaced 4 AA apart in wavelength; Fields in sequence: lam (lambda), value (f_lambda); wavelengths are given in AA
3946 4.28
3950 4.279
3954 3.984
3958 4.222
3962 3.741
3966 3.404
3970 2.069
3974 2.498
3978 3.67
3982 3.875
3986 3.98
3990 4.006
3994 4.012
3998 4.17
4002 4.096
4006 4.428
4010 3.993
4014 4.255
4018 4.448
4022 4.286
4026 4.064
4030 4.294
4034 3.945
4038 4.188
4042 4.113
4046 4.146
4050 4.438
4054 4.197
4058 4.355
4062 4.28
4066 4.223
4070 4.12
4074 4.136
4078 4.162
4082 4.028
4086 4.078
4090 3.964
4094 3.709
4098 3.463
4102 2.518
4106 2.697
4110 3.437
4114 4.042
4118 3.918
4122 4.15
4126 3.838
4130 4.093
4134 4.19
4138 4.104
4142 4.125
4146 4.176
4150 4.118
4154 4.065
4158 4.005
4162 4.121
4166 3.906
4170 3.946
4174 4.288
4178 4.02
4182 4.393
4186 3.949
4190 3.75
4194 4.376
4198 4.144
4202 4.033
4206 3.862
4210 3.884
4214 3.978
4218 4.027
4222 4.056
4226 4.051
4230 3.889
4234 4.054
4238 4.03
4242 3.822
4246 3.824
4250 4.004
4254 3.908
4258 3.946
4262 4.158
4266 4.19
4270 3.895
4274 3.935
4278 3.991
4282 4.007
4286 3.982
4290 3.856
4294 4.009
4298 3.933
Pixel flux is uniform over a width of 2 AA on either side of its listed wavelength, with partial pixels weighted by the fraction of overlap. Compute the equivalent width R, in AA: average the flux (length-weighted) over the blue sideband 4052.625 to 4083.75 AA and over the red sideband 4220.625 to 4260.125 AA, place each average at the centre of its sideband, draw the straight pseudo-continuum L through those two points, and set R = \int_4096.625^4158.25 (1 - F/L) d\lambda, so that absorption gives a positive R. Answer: 4.5 AA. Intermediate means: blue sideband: 4.19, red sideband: 3.96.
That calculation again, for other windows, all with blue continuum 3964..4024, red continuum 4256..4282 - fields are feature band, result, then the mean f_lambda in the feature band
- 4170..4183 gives -0.75 AA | 4.18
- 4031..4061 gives -2.74 AA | 4.2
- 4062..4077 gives -1.19 AA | 4.18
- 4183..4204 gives -0.56 AA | 4.07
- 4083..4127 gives 3.07 AA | 3.62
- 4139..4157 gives -0.85 AA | 4.11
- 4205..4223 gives 0.07 AA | 3.96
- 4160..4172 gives -0.15 AA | 3.99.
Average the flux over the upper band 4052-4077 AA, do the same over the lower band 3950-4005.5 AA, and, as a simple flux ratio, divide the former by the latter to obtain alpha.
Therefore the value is 1.14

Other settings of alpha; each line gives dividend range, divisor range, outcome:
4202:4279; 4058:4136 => 1.03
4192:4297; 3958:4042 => 1.03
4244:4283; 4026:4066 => 0.95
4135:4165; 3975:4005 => 1.04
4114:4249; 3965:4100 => 1.01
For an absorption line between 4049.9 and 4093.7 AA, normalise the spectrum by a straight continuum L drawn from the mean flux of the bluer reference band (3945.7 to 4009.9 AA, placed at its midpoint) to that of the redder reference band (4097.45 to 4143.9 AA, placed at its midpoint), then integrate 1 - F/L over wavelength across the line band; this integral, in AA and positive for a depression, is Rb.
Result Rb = -4.8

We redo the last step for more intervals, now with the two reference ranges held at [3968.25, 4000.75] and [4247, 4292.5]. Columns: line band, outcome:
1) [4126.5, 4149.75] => -2.0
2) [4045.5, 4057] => -2.0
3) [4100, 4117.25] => 2.4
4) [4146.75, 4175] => -1.8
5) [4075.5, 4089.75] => -1.4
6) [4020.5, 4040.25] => -2.9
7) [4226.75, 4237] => -0.2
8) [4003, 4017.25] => -2.5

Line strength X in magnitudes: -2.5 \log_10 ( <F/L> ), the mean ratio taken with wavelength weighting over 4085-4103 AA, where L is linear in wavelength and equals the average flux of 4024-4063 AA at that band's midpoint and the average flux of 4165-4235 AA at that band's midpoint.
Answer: 0.16 mag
